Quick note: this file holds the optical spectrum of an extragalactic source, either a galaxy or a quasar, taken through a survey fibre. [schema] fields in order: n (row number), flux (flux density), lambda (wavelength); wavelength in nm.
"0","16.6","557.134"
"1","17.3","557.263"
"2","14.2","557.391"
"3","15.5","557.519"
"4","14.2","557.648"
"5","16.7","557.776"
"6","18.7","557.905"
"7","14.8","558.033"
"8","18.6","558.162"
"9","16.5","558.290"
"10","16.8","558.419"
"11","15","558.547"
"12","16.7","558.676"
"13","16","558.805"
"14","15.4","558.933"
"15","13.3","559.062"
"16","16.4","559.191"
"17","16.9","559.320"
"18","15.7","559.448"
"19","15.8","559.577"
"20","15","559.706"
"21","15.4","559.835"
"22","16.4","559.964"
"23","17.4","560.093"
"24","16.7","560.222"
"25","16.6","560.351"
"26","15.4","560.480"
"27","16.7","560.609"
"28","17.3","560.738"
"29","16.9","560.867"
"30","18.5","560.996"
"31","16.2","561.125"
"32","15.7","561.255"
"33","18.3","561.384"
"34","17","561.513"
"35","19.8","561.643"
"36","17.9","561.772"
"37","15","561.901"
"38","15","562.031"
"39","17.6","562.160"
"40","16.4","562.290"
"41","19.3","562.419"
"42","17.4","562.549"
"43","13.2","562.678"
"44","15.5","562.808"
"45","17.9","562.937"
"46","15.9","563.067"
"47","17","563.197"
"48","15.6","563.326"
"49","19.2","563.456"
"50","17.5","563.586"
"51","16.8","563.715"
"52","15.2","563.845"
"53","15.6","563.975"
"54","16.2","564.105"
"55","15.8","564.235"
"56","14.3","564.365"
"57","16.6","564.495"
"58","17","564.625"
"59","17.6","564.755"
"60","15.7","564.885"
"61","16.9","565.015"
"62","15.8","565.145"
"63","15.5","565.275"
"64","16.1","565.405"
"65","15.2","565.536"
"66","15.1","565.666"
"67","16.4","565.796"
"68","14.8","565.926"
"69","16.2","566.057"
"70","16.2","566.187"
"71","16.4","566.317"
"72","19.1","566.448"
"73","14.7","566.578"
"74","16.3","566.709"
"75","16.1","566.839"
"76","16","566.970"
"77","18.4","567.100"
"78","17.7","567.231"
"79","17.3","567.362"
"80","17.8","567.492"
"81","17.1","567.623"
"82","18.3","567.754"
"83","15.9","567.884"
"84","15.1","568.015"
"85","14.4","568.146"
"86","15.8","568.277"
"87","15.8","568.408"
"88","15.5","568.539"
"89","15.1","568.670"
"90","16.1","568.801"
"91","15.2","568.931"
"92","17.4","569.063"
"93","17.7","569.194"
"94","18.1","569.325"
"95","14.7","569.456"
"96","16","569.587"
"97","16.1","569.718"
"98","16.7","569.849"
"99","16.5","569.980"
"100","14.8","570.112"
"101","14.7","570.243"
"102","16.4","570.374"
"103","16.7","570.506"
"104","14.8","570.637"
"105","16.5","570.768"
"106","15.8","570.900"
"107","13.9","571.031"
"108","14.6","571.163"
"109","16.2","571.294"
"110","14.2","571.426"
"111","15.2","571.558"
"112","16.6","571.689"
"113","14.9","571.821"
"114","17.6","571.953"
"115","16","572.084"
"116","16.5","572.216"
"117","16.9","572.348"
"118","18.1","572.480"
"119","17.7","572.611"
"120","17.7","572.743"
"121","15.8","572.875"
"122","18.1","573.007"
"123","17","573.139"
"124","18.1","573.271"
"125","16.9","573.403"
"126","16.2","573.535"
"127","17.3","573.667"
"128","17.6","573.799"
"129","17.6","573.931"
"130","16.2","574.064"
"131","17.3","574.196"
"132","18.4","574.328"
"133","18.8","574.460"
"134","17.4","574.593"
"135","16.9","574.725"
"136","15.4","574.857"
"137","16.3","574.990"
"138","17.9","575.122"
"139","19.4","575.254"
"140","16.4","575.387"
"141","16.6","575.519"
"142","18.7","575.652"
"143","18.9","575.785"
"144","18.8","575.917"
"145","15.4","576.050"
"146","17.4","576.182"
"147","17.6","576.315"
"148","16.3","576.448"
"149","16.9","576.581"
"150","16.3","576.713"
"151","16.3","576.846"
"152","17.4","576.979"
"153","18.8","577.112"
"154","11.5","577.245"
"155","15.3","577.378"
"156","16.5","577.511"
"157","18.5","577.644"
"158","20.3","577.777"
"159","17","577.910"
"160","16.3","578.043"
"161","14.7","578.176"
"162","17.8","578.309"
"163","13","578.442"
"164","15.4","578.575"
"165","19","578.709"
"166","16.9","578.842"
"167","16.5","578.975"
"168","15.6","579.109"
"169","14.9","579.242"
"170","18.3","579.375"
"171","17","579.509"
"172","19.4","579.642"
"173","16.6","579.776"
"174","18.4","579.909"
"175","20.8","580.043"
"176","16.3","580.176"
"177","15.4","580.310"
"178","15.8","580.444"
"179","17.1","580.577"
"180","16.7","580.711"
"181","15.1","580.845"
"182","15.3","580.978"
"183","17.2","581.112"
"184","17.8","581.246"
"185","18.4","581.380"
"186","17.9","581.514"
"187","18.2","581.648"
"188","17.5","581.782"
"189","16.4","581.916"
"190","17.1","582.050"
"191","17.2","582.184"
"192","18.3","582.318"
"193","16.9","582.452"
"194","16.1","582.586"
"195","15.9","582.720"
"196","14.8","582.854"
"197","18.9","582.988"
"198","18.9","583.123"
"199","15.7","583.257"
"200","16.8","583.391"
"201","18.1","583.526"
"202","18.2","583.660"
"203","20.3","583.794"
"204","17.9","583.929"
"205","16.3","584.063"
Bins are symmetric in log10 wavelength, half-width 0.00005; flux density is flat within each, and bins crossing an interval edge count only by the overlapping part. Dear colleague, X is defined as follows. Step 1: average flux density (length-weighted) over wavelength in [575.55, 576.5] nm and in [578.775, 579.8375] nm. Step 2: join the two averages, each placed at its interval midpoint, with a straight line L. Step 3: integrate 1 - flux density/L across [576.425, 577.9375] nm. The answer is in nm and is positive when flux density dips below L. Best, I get 0.05 nm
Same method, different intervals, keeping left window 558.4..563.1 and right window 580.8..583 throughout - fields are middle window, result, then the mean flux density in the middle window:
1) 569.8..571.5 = 0.121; 15.5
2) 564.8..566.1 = 0.061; 15.8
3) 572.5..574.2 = -0.046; 17.2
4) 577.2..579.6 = 0.064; 16.4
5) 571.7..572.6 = 0.000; 16.7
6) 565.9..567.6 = -0.015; 16.7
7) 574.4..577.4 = -0.032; 17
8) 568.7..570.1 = 0.026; 16.4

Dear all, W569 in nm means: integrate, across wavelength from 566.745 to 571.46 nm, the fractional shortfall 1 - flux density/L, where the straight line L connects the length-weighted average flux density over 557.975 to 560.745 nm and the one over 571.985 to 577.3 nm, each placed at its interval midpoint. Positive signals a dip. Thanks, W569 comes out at 0.183 nm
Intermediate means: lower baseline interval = 16.1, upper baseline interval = 17.1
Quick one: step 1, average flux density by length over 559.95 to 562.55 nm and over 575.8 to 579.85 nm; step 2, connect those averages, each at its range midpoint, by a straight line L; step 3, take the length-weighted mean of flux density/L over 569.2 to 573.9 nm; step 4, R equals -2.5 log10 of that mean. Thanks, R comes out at 0.03 mag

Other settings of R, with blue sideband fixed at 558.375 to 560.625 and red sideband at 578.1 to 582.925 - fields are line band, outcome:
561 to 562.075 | -0.06 mag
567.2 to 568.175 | -0.03 mag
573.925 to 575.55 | -0.04 mag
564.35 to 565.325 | -0.01 mag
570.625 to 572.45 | 0.05 mag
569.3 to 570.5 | 0.03 mag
